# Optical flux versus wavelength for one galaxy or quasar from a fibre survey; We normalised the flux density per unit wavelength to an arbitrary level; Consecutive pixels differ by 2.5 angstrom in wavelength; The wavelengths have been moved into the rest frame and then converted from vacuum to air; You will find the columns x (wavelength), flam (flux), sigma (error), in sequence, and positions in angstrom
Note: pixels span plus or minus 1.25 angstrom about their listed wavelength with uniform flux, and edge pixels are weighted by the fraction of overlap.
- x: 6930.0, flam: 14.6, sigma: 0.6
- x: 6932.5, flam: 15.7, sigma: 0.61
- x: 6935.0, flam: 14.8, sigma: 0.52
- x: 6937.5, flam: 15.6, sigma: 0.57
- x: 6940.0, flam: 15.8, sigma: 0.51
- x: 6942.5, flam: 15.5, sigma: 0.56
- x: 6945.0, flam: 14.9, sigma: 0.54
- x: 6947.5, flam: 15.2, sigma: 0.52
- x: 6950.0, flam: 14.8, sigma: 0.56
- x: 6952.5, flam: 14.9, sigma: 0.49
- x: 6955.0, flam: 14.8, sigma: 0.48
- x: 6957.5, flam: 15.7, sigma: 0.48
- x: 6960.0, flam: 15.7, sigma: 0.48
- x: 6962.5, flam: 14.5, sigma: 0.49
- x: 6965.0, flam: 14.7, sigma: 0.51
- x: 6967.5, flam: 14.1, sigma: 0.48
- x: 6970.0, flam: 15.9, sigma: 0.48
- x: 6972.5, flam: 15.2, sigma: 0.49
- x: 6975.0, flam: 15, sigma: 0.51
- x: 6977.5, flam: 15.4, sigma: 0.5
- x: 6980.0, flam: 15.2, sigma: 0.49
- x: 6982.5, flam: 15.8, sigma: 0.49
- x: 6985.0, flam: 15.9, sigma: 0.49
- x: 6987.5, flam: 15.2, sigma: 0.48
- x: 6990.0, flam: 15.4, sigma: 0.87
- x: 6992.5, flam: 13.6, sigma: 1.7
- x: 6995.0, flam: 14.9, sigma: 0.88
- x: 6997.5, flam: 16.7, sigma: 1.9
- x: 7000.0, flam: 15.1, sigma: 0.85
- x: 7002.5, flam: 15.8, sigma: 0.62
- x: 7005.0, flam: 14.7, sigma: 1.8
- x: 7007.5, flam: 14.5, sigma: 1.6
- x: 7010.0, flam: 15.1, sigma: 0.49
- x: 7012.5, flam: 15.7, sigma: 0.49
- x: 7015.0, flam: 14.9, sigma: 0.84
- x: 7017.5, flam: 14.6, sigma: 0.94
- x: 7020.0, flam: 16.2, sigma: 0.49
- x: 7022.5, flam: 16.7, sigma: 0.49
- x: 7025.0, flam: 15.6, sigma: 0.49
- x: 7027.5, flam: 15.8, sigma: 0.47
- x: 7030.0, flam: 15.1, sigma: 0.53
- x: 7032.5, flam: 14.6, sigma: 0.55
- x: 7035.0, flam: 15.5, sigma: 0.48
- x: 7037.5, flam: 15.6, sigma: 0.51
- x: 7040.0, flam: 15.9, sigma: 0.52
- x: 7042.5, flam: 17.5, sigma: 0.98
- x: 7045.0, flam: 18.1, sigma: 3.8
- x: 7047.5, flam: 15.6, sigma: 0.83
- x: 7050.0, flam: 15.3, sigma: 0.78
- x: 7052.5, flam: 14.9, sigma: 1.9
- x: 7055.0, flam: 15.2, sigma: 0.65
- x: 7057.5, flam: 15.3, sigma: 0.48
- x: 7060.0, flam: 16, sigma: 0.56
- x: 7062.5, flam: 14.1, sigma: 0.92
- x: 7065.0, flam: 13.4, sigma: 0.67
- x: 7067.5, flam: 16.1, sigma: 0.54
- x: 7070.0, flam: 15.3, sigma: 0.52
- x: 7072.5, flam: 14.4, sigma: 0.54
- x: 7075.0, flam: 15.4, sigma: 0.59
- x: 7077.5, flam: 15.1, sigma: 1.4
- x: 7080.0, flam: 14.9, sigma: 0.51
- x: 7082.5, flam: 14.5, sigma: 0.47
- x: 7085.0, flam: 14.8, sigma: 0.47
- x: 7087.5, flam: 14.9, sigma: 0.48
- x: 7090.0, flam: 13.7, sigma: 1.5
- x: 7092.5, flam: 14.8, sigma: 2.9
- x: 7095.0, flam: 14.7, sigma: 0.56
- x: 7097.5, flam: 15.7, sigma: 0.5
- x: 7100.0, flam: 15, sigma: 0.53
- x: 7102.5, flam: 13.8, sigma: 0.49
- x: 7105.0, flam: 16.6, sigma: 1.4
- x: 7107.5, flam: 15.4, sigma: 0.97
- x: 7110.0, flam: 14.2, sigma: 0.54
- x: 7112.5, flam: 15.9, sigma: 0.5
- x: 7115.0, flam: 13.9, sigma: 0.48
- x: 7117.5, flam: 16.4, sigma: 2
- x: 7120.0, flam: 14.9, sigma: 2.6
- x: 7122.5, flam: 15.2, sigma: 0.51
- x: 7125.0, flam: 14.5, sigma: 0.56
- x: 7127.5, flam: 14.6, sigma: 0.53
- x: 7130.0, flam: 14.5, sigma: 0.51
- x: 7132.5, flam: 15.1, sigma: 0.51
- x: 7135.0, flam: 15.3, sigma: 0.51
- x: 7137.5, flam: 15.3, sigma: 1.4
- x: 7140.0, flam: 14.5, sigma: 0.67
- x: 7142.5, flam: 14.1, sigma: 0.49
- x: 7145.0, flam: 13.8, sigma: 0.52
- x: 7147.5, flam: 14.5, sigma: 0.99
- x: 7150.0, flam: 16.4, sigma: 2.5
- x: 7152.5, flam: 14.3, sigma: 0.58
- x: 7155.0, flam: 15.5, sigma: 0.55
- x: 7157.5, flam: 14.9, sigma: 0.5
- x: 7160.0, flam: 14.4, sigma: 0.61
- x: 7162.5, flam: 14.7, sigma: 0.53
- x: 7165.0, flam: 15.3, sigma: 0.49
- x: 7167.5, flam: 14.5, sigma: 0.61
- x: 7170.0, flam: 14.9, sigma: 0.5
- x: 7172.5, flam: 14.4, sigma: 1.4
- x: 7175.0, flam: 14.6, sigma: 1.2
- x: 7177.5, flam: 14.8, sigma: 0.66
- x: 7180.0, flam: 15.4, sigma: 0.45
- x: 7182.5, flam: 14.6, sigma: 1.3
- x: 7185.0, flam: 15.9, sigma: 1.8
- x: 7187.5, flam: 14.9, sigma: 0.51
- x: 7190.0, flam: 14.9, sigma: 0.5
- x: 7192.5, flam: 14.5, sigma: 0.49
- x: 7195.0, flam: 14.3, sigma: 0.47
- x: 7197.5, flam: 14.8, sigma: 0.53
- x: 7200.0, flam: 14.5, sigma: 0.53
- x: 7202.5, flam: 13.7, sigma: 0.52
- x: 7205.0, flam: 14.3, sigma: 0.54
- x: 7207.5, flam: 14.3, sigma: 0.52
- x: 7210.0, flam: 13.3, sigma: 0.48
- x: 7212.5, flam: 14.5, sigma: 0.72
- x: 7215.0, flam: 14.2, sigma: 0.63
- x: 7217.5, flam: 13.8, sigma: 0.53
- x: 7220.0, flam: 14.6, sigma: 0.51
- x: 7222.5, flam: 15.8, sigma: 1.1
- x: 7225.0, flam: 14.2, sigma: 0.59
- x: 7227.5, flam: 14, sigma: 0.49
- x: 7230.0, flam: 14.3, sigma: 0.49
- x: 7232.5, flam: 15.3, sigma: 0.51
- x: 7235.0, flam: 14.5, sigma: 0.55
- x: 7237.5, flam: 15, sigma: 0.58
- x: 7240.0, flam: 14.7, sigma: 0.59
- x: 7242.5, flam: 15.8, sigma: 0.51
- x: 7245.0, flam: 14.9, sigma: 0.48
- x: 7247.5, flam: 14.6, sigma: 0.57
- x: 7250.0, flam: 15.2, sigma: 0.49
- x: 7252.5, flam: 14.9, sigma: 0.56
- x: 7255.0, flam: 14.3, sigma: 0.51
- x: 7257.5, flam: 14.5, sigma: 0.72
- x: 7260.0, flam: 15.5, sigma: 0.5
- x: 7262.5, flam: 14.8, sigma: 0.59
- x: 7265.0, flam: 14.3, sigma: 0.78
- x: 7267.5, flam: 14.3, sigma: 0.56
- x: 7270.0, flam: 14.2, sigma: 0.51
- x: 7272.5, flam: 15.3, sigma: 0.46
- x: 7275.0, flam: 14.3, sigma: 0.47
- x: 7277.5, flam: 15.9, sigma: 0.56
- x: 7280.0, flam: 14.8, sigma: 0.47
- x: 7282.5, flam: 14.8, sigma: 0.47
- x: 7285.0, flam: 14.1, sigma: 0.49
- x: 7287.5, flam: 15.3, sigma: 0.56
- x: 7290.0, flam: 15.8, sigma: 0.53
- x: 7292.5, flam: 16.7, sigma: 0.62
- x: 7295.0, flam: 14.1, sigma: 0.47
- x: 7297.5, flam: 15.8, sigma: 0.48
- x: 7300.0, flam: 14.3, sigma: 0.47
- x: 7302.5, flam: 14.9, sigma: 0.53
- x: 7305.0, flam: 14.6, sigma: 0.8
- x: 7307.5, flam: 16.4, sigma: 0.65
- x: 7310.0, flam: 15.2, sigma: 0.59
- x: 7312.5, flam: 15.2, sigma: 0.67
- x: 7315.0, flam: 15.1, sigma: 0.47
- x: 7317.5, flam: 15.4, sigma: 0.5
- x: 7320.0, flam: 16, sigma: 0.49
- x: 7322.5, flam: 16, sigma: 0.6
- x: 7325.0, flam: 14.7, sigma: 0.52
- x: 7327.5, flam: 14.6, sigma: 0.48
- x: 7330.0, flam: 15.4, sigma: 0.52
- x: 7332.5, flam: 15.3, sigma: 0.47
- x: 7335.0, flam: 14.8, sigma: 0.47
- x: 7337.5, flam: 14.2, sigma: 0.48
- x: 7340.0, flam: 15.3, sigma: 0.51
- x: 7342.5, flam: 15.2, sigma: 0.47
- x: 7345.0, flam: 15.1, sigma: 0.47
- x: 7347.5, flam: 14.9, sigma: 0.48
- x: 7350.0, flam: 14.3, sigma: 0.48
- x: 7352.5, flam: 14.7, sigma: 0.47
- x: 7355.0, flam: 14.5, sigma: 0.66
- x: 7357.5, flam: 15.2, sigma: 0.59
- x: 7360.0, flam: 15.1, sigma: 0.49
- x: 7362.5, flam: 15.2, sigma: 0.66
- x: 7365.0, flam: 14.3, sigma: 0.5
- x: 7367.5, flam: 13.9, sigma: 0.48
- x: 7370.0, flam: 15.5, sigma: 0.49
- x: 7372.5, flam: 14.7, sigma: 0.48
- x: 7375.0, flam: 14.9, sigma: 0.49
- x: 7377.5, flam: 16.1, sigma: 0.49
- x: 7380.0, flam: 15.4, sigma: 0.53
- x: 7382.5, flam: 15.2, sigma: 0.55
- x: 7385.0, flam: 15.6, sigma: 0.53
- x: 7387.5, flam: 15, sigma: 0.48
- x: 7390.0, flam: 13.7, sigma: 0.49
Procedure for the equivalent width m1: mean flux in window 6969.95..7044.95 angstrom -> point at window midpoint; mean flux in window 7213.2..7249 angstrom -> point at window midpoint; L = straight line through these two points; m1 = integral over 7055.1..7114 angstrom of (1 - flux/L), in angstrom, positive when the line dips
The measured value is 1.0 angstrom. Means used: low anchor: 15.5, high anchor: 14.7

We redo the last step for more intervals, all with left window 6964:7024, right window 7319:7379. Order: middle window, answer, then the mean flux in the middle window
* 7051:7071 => 0.2 angstrom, 15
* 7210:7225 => 0.6 angstrom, 14.4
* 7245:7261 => 0.3 angstrom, 14.8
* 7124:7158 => 0.8 angstrom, 14.8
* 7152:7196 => 0.9 angstrom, 14.8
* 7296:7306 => 0.1 angstrom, 14.9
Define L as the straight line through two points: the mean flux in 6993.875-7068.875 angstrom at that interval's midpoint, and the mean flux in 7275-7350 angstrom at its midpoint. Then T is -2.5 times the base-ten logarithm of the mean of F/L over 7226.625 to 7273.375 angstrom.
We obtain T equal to 0.03 mag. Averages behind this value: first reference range 15.5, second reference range 15.1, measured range 14.8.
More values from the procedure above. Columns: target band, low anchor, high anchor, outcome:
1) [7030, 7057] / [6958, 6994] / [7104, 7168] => -0.051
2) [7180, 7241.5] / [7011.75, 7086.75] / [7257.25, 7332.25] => 0.046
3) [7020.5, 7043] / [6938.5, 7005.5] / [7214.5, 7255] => -0.047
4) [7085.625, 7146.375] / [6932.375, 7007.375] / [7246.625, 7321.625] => 0.018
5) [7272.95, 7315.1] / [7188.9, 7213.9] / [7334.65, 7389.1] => -0.033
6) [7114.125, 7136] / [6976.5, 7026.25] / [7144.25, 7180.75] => 0.000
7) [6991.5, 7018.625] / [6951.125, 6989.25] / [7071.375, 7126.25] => 0.004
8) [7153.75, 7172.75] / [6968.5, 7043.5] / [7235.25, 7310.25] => 0.022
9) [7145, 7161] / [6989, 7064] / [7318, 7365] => 0.026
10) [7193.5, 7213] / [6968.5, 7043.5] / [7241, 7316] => 0.067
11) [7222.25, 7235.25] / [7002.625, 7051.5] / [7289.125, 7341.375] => 0.053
